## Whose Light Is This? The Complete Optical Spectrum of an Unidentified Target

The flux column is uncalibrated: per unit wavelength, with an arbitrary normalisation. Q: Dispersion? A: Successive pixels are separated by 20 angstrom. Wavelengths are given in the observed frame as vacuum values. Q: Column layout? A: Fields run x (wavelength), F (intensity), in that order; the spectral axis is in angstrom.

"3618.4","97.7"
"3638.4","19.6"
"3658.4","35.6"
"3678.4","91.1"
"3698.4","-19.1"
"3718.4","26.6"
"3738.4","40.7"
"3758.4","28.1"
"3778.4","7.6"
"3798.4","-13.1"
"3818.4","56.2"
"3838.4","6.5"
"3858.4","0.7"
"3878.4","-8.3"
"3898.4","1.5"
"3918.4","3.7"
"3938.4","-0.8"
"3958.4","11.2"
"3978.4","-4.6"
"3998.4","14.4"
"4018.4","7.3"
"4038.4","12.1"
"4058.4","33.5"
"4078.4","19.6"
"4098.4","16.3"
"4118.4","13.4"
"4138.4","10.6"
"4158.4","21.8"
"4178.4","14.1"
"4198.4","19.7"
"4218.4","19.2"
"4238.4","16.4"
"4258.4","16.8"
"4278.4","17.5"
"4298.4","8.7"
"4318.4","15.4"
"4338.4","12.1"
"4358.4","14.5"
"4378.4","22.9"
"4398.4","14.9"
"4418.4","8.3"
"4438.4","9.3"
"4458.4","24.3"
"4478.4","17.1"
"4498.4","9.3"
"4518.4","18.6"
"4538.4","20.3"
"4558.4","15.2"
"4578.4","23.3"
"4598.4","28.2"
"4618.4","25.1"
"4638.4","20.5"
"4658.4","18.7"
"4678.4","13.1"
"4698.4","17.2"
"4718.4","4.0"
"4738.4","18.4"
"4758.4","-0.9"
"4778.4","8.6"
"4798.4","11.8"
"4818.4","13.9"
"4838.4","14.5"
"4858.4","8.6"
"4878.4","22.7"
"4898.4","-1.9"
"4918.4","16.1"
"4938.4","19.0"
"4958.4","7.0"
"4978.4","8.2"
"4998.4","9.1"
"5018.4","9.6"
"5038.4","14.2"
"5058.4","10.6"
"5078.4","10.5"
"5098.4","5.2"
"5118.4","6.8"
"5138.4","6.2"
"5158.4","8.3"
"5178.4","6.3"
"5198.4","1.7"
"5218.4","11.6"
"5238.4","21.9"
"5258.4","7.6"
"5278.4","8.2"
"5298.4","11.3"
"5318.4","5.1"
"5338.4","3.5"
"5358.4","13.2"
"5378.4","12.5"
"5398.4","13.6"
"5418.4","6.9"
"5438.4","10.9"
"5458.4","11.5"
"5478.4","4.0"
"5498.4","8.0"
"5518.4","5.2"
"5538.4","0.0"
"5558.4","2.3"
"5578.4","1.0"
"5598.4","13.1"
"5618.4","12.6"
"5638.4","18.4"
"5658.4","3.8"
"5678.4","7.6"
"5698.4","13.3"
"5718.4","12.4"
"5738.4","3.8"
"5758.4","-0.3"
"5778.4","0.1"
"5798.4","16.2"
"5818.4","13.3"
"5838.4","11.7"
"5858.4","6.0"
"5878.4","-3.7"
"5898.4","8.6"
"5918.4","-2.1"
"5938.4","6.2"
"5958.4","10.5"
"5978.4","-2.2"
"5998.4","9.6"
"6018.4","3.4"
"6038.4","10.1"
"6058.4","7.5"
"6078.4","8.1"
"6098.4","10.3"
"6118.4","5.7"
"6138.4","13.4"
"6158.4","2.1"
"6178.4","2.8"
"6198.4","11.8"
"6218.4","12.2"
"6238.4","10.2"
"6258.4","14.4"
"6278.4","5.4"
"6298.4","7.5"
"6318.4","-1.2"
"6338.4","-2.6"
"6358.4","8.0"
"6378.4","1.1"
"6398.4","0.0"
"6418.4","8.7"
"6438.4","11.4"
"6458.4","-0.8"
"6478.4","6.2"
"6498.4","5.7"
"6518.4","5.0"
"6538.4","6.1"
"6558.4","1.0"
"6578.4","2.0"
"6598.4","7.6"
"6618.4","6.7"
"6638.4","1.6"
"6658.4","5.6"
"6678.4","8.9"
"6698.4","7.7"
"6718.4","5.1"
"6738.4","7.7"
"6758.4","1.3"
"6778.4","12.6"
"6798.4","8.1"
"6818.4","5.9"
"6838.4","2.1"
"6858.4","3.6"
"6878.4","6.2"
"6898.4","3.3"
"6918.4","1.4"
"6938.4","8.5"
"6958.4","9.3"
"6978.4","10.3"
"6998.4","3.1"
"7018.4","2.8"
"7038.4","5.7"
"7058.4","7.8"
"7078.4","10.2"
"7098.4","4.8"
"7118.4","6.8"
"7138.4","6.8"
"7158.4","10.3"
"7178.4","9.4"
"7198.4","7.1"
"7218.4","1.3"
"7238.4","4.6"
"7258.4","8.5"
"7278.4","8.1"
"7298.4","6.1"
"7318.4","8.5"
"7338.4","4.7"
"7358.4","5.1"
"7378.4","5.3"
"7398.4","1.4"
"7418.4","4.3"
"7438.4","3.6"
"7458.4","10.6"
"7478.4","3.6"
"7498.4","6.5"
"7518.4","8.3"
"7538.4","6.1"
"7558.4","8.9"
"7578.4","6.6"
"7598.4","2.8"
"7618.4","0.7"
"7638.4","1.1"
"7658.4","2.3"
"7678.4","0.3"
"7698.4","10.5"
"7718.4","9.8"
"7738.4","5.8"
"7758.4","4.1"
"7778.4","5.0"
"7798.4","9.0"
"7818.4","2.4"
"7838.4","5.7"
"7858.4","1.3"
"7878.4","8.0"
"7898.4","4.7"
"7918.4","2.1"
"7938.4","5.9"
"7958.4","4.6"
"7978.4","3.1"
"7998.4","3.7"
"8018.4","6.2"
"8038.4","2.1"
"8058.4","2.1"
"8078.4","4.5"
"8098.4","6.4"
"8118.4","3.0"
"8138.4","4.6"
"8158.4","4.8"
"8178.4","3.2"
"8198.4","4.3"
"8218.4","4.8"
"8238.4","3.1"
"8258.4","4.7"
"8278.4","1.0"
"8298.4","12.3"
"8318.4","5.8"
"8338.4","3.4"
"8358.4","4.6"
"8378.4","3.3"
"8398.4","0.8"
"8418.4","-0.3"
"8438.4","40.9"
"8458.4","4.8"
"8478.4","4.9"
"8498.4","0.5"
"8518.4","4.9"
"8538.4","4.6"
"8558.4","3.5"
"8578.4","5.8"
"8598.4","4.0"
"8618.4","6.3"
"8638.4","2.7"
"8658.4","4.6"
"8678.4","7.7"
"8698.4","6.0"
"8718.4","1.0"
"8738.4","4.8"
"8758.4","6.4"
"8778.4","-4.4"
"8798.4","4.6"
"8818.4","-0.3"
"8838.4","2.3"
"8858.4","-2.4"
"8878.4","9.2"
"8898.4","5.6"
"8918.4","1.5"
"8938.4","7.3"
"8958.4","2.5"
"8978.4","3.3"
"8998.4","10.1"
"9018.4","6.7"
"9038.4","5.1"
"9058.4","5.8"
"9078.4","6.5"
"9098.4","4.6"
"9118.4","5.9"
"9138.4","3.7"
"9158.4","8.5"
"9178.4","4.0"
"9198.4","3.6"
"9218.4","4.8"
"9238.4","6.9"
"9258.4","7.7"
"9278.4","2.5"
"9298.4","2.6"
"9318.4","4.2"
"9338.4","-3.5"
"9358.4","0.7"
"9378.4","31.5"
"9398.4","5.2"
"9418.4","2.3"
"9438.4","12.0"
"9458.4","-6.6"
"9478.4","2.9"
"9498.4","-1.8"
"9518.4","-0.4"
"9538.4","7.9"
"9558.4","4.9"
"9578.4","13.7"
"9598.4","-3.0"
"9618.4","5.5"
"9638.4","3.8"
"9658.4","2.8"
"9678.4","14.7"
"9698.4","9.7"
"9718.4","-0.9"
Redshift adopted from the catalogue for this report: 1.26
